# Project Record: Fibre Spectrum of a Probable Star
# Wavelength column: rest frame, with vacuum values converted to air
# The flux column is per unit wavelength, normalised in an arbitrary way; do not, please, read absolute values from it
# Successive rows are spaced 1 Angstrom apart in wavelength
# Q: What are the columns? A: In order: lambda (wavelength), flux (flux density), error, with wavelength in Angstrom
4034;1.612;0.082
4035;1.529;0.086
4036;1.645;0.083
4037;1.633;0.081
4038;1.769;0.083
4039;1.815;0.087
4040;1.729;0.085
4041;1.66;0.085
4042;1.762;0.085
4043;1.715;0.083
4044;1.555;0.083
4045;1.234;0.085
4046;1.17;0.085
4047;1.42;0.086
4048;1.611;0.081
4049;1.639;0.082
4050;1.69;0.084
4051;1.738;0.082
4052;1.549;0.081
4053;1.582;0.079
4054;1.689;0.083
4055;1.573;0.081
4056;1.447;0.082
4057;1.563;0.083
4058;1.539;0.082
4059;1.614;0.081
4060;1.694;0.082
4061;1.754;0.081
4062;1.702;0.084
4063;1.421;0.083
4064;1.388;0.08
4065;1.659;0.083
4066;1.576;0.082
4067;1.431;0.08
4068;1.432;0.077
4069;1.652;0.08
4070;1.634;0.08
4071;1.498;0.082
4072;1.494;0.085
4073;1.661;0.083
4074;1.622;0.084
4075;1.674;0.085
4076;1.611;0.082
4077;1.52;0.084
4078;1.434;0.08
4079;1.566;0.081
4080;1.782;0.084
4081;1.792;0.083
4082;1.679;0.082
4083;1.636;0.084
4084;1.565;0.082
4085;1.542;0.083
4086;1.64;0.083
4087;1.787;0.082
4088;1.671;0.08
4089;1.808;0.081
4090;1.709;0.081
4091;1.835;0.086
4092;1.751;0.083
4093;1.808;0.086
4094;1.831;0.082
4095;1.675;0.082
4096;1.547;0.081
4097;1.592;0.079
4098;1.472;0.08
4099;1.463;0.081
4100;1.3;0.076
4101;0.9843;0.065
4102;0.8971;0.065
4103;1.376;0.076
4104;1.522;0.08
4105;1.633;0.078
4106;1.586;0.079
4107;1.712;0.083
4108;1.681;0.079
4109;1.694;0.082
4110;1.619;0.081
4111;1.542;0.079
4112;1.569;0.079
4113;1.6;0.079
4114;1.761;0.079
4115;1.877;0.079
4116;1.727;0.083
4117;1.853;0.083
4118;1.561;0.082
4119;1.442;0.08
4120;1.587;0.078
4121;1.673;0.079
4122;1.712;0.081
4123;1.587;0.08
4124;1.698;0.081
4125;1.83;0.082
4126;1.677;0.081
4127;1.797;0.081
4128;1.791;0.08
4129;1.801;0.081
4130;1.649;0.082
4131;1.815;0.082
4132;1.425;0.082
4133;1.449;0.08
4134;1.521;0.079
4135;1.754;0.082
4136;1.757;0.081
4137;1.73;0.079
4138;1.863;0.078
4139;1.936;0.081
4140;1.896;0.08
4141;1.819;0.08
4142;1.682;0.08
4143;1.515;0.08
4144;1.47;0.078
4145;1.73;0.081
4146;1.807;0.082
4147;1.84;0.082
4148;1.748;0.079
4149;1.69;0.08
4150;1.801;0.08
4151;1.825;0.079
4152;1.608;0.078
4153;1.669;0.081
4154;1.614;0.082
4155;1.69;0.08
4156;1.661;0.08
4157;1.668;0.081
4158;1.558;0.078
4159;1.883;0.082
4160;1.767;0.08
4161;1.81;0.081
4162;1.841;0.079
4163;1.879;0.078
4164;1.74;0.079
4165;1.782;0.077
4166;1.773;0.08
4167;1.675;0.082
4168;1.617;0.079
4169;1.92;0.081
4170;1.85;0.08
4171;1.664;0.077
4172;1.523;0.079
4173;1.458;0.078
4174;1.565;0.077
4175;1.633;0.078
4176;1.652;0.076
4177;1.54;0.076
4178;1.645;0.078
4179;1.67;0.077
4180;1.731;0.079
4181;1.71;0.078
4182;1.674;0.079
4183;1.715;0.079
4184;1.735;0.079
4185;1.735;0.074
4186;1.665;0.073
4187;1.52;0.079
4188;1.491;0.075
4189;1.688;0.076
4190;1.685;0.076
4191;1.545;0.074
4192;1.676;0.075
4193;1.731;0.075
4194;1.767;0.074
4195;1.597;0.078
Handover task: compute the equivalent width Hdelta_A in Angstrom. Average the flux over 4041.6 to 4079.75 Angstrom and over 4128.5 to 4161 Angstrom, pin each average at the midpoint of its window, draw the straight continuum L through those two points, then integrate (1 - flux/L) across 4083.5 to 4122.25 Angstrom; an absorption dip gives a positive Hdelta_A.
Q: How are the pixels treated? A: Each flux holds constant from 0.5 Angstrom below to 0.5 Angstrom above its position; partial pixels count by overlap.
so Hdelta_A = 0.8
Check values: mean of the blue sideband 1.57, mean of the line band 1.6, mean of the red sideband 1.71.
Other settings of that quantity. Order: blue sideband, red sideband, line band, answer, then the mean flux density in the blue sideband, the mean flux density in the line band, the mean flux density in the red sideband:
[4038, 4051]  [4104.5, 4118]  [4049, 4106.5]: 1.80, 1.6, 1.58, 1.68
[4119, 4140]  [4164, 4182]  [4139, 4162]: -0.49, 1.7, 1.72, 1.67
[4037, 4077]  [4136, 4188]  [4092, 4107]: 1.30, 1.59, 1.49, 1.71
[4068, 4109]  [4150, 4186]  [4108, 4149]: -1.22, 1.59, 1.69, 1.7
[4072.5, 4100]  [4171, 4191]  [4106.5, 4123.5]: -0.16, 1.65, 1.66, 1.63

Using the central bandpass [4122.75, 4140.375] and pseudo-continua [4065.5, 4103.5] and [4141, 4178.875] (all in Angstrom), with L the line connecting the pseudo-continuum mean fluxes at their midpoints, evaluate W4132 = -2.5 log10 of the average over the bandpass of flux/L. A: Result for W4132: -0.04 mag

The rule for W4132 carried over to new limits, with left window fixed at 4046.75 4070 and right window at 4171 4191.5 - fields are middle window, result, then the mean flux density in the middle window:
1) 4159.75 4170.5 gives -0.10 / 1.79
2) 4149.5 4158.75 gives -0.04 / 1.68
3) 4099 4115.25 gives 0.06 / 1.51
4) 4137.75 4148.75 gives -0.09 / 1.75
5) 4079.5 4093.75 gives -0.08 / 1.72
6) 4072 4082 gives -0.02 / 1.62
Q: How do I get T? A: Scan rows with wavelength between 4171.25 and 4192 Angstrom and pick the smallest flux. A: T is 1.458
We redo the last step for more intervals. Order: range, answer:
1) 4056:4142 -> 0.8971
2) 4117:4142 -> 1.425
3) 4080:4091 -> 1.542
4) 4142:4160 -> 1.47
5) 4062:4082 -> 1.388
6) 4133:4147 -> 1.449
